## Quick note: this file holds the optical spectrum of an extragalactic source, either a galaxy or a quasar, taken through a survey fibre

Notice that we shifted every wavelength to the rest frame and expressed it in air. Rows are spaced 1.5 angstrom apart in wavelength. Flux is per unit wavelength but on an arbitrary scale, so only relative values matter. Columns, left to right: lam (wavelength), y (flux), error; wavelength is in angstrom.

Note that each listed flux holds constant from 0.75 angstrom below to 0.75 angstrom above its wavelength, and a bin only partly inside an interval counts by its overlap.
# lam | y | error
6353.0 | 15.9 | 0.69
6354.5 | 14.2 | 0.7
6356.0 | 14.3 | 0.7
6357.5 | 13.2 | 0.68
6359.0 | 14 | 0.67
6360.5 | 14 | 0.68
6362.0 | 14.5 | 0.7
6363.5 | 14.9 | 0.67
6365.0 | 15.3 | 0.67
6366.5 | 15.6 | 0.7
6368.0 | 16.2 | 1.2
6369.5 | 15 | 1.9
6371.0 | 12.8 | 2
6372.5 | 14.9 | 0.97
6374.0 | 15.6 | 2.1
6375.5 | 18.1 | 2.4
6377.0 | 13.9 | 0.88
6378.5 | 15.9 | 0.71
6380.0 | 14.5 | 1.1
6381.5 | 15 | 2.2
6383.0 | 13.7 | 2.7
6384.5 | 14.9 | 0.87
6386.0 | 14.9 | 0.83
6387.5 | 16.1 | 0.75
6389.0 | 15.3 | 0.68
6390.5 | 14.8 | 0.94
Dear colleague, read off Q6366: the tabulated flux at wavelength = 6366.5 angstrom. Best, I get 15.6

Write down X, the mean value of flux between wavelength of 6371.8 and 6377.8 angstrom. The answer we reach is 15.6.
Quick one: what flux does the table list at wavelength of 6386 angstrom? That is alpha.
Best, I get 14.9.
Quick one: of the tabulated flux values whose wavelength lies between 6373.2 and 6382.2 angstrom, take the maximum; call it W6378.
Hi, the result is 18.1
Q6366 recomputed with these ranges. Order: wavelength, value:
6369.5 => 15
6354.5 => 14.2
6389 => 15.3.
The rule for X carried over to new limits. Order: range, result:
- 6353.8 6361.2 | 13.9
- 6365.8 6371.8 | 14.9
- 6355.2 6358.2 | 13.8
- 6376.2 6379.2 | 14.9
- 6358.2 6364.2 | 14.3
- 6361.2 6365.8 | 14.9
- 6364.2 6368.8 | 15.7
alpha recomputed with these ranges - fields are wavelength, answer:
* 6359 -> 14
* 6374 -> 15.6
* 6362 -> 14.5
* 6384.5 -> 14.9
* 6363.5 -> 14.9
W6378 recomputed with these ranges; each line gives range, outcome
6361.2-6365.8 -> 15.3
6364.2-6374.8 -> 16.2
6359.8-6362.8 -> 14.5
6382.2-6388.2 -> 16.1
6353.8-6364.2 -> 14.9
